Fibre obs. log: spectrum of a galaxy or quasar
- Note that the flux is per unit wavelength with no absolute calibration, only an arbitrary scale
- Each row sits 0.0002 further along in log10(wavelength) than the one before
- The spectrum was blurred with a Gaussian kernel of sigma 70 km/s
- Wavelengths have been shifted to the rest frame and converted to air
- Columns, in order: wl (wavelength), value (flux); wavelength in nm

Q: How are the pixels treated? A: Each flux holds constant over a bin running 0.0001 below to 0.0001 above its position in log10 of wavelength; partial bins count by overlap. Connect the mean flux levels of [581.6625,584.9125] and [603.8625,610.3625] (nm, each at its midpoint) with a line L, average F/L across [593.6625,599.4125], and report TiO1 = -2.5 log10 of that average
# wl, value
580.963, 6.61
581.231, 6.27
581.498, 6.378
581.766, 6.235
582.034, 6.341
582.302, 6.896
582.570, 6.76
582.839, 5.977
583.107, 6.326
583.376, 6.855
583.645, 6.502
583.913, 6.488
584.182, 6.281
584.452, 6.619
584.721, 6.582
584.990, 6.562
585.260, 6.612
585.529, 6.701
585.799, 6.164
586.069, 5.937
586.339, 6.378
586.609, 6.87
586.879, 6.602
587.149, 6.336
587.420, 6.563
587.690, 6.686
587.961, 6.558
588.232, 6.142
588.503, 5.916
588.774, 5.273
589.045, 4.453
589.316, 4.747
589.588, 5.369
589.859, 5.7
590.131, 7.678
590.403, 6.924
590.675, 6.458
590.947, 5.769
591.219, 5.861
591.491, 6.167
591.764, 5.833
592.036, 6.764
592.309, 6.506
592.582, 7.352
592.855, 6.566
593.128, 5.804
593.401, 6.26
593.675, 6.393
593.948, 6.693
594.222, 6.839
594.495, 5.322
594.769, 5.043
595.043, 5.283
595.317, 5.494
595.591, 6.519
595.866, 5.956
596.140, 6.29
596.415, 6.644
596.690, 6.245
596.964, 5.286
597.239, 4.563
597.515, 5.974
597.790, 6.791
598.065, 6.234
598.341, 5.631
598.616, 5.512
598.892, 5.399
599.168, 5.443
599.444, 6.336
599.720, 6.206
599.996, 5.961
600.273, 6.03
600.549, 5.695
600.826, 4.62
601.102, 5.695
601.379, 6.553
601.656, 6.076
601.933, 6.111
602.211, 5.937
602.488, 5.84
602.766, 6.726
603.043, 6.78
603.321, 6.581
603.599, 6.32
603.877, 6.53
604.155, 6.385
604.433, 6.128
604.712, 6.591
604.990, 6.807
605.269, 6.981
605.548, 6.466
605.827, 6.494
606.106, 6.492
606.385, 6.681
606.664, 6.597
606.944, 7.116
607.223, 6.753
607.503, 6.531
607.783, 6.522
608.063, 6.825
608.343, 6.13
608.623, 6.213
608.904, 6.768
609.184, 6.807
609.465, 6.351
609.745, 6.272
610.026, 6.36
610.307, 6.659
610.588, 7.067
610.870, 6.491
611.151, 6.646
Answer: 0.11 mag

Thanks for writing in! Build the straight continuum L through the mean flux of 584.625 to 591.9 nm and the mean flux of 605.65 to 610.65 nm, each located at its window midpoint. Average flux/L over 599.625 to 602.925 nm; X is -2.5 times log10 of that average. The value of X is 0.085 mag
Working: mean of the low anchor 6.18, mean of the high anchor 6.58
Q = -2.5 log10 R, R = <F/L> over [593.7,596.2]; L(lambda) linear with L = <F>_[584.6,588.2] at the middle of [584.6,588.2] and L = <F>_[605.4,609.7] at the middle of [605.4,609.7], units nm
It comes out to 0.10 mag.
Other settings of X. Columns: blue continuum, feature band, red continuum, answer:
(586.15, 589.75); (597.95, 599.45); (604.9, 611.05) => 0.112 mag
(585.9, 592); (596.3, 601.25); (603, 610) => 0.102 mag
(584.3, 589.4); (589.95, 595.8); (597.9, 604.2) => -0.021 mag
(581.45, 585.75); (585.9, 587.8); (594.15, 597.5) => -0.028 mag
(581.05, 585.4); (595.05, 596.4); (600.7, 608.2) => 0.070 mag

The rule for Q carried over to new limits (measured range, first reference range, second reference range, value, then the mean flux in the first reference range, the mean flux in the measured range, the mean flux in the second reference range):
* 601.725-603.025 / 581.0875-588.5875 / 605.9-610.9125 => 0.059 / 6.45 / 6.21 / 6.59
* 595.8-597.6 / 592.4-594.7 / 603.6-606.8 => 0.101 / 6.37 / 5.84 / 6.55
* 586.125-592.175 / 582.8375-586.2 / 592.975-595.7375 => 0.015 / 6.45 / 6.14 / 5.97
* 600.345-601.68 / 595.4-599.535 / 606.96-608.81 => 0.075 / 5.91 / 5.72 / 6.54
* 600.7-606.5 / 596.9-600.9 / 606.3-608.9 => -0.021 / 5.74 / 6.33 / 6.6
